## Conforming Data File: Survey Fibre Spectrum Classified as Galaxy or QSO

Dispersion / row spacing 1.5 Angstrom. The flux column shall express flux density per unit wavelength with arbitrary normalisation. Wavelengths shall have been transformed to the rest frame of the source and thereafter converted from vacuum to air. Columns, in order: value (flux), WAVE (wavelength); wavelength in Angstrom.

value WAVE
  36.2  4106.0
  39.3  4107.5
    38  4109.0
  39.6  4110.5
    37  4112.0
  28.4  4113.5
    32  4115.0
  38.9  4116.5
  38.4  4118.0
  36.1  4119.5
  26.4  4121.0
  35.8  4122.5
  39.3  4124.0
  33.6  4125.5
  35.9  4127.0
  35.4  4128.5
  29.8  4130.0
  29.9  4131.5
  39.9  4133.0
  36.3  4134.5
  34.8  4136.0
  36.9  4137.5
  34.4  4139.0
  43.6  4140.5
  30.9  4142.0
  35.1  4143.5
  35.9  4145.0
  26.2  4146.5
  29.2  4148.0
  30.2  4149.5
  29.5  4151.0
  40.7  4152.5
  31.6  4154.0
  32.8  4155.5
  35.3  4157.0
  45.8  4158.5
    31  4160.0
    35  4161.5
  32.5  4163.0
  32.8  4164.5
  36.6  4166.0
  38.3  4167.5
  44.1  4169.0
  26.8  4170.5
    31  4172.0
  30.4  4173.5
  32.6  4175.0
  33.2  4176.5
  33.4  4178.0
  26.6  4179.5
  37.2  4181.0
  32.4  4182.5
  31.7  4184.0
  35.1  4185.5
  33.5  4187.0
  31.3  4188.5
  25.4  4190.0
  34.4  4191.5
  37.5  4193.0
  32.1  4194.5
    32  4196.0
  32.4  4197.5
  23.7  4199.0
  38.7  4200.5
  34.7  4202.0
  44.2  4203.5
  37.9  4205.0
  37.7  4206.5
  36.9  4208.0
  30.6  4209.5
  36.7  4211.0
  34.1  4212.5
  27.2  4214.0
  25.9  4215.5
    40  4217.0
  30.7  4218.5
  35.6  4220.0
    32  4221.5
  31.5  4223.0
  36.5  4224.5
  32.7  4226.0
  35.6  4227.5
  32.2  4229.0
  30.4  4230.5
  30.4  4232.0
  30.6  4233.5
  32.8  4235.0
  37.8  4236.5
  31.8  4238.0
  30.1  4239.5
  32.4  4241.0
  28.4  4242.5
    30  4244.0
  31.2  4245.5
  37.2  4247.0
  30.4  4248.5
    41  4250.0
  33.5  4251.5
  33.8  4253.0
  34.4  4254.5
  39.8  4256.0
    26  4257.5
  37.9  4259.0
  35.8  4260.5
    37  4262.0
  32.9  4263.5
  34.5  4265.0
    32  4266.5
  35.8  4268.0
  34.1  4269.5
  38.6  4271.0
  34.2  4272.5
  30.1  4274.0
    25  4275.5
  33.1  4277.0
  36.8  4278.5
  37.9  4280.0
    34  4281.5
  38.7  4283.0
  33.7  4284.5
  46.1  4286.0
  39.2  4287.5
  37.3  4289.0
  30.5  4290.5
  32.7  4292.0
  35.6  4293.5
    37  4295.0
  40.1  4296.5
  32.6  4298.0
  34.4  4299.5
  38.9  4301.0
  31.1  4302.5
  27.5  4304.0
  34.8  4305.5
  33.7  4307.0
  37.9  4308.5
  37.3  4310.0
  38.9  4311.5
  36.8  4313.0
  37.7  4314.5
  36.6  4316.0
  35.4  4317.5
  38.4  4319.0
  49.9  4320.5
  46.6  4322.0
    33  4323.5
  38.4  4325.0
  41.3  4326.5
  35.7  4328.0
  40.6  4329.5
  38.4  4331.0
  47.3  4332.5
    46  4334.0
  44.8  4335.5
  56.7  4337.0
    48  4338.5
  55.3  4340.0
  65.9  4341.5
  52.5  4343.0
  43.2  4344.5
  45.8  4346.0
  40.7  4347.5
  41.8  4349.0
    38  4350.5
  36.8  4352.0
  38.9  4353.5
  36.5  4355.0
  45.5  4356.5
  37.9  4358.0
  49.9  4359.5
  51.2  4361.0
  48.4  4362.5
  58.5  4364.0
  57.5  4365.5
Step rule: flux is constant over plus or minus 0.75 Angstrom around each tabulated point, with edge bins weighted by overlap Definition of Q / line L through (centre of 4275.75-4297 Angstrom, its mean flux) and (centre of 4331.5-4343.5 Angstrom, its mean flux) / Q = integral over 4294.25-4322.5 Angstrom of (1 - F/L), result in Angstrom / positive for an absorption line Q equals 3.9 Angstrom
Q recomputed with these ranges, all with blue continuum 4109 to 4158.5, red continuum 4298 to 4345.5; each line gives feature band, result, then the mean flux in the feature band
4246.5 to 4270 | 2.58 Angstrom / 34.7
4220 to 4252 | 4.50 Angstrom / 32.8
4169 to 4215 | 4.37 Angstrom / 33.2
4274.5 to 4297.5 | 2.45 Angstrom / 35.7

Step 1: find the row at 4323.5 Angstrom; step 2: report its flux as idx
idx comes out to 33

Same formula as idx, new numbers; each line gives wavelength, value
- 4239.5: 30.1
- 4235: 32.8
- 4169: 44.1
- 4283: 38.7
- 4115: 32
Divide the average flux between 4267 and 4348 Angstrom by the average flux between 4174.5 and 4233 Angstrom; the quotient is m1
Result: 1.18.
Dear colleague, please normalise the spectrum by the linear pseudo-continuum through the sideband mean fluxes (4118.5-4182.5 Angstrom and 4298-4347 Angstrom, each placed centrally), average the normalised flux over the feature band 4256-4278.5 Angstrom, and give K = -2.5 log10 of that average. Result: 0.160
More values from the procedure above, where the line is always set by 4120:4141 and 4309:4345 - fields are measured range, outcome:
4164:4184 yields 0.11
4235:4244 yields 0.24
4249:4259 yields 0.16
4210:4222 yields 0.18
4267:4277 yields 0.24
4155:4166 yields 0.03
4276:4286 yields 0.15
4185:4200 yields 0.19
